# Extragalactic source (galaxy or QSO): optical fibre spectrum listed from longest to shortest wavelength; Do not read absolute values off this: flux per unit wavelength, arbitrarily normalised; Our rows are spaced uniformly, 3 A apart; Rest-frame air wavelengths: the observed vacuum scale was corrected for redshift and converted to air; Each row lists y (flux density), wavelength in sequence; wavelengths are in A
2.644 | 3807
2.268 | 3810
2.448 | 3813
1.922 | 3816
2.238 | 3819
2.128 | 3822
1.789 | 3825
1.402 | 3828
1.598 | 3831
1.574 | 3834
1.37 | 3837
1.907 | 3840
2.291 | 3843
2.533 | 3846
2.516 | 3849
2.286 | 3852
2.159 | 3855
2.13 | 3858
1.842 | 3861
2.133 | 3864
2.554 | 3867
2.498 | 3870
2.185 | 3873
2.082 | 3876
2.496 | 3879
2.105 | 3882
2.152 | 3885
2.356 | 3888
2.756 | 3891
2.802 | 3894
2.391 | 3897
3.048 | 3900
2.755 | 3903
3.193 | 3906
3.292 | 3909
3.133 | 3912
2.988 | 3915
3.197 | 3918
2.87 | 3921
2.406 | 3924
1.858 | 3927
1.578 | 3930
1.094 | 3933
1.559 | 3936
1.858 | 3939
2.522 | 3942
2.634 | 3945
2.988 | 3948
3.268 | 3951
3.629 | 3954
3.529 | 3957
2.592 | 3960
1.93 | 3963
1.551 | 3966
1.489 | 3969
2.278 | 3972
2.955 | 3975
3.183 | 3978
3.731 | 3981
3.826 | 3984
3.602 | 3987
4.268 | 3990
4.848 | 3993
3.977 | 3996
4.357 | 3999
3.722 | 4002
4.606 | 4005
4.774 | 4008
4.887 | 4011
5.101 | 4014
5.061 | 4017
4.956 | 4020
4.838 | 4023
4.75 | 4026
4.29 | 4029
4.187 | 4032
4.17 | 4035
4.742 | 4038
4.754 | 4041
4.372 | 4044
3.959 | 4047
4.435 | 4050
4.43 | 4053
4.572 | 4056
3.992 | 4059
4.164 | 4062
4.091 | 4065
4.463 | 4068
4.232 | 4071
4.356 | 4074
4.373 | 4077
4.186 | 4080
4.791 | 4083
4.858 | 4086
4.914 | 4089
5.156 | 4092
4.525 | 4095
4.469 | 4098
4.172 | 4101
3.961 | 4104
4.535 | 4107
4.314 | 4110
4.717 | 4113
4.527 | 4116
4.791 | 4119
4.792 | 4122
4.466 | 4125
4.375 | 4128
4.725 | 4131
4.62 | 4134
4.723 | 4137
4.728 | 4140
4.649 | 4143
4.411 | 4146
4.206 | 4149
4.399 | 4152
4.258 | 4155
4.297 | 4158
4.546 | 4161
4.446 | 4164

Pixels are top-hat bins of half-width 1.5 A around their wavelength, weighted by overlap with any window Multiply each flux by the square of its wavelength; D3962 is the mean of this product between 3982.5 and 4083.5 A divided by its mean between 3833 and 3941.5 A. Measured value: 2.0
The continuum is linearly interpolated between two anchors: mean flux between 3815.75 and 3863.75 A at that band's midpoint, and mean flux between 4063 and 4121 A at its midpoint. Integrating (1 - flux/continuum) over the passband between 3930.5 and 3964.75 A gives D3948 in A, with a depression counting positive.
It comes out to 6.7 A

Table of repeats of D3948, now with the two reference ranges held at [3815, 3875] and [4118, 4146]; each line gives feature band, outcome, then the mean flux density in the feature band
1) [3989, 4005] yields -4.0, 4.27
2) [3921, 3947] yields 7.7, 2.01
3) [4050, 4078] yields -1.9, 4.3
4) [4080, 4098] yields -2.2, 4.76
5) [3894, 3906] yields -1.2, 2.8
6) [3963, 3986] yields 3.9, 2.68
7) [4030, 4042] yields -2.1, 4.44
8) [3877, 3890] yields 0.6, 2.29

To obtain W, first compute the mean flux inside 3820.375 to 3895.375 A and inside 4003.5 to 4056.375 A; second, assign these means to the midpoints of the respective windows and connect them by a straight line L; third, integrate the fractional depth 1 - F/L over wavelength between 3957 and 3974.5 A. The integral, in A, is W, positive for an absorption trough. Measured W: 7.2 A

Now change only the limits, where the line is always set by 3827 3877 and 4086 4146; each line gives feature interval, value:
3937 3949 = 2.05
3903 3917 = -2.61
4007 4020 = -4.86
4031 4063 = -3.43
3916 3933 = 2.85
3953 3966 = 1.48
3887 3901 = -1.12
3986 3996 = -2.45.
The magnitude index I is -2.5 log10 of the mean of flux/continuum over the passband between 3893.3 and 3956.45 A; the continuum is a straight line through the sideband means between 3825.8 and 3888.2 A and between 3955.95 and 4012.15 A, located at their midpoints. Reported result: 0.07 mag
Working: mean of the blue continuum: 2.09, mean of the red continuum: 3.47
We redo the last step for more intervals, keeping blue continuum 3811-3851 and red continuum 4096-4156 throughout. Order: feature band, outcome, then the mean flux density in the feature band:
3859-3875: 0.03 mag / 2.23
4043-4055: -0.12 mag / 4.31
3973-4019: -0.22 mag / 4.18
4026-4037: -0.17 mag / 4.31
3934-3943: 0.46 mag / 1.9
